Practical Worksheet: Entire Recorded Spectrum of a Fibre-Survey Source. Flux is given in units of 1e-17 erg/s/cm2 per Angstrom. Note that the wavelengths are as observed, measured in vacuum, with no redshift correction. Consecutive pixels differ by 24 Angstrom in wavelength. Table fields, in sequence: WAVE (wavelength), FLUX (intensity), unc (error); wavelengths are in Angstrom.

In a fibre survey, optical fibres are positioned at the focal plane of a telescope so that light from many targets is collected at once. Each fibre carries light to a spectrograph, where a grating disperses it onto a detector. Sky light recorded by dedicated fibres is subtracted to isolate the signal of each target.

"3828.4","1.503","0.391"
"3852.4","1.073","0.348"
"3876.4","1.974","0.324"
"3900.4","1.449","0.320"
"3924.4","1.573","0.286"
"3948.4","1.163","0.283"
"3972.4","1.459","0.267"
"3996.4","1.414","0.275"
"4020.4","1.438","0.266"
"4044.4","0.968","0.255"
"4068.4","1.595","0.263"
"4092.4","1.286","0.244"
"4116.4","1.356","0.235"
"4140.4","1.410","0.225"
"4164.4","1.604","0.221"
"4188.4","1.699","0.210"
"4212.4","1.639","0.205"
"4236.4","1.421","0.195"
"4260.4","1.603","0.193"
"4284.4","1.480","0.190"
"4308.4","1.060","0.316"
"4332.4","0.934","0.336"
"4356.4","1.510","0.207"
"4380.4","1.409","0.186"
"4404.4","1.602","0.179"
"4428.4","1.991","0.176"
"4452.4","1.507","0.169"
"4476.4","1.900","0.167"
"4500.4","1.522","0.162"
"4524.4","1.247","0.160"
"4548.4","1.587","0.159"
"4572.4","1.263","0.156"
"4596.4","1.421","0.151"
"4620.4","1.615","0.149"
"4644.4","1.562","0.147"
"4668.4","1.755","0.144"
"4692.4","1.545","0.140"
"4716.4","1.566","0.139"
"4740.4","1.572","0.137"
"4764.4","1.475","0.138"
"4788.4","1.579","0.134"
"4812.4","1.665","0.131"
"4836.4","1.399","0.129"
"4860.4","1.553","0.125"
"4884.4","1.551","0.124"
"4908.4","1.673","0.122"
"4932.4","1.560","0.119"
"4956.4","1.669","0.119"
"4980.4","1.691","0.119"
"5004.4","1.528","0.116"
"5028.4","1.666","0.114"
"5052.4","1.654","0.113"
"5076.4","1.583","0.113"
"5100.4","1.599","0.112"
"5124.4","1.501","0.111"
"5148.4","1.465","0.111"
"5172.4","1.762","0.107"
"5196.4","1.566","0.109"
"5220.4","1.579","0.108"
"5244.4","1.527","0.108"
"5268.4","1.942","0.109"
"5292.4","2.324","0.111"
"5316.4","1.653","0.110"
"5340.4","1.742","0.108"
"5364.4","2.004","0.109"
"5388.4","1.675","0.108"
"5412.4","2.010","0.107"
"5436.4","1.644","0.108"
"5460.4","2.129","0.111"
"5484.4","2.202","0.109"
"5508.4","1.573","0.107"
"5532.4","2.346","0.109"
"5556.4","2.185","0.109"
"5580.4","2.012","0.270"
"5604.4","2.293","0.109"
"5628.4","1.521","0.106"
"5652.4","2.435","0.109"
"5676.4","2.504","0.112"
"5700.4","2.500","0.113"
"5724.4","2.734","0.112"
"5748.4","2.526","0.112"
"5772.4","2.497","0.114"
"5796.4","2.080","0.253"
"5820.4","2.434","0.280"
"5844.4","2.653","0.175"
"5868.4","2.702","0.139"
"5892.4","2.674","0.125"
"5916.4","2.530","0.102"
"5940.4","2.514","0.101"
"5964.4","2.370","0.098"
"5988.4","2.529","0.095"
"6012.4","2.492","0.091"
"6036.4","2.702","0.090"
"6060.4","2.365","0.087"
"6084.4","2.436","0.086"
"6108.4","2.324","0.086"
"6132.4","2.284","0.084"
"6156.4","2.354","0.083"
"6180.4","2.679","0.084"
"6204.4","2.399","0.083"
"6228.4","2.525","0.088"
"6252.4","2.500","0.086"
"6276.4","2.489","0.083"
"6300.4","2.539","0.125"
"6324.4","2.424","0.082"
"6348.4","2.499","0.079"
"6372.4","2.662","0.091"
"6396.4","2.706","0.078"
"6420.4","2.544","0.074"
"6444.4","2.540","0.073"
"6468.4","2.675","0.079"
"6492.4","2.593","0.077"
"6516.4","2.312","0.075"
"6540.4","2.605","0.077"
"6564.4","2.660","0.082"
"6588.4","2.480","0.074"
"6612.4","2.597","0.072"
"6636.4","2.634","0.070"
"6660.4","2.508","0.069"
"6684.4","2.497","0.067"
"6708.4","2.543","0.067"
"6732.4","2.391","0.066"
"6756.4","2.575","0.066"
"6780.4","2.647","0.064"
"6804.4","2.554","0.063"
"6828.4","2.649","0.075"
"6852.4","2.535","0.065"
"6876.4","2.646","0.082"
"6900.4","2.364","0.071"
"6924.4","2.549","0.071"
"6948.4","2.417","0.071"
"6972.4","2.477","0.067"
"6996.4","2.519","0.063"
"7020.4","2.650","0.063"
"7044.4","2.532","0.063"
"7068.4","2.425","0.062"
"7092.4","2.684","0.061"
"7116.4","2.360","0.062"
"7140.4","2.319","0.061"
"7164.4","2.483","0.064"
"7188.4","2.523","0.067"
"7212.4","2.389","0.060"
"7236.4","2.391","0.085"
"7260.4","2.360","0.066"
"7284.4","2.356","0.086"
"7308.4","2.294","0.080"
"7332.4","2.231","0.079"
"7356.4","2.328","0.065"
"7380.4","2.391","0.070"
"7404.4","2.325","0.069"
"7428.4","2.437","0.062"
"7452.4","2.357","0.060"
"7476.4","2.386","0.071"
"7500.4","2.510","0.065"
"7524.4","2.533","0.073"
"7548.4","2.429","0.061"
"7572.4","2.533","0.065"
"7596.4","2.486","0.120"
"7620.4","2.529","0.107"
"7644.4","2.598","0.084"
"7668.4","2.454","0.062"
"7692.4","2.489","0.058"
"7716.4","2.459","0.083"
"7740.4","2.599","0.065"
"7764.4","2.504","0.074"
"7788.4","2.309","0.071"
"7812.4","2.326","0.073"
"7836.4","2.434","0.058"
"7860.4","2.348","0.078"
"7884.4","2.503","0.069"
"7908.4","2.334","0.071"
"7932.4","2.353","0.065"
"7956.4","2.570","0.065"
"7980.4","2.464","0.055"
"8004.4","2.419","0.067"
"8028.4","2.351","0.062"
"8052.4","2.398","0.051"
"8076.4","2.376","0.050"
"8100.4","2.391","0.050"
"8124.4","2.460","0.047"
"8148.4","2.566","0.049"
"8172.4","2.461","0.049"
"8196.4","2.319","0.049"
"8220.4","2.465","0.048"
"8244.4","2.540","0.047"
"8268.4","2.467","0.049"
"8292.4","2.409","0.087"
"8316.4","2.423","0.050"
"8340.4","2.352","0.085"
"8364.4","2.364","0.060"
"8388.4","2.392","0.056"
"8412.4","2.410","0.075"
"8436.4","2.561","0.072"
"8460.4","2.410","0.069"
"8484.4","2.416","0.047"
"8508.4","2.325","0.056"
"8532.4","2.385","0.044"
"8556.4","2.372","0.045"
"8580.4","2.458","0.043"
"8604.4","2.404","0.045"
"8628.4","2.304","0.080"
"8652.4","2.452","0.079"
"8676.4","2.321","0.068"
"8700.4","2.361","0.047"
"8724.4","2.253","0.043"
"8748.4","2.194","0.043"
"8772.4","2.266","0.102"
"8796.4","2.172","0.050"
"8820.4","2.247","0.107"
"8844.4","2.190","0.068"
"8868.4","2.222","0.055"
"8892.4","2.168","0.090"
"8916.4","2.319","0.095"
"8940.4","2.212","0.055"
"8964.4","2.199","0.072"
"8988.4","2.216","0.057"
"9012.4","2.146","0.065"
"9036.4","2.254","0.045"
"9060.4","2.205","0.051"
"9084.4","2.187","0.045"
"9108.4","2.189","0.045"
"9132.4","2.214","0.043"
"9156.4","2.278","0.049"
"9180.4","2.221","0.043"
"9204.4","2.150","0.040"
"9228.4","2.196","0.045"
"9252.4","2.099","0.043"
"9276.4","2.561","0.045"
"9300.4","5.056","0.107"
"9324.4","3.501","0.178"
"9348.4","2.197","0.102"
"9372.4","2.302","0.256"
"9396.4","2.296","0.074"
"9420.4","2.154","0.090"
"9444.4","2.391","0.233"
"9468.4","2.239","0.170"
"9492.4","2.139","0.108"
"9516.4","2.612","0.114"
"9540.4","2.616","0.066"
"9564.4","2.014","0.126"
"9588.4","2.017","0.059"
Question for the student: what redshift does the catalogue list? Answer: 0.416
